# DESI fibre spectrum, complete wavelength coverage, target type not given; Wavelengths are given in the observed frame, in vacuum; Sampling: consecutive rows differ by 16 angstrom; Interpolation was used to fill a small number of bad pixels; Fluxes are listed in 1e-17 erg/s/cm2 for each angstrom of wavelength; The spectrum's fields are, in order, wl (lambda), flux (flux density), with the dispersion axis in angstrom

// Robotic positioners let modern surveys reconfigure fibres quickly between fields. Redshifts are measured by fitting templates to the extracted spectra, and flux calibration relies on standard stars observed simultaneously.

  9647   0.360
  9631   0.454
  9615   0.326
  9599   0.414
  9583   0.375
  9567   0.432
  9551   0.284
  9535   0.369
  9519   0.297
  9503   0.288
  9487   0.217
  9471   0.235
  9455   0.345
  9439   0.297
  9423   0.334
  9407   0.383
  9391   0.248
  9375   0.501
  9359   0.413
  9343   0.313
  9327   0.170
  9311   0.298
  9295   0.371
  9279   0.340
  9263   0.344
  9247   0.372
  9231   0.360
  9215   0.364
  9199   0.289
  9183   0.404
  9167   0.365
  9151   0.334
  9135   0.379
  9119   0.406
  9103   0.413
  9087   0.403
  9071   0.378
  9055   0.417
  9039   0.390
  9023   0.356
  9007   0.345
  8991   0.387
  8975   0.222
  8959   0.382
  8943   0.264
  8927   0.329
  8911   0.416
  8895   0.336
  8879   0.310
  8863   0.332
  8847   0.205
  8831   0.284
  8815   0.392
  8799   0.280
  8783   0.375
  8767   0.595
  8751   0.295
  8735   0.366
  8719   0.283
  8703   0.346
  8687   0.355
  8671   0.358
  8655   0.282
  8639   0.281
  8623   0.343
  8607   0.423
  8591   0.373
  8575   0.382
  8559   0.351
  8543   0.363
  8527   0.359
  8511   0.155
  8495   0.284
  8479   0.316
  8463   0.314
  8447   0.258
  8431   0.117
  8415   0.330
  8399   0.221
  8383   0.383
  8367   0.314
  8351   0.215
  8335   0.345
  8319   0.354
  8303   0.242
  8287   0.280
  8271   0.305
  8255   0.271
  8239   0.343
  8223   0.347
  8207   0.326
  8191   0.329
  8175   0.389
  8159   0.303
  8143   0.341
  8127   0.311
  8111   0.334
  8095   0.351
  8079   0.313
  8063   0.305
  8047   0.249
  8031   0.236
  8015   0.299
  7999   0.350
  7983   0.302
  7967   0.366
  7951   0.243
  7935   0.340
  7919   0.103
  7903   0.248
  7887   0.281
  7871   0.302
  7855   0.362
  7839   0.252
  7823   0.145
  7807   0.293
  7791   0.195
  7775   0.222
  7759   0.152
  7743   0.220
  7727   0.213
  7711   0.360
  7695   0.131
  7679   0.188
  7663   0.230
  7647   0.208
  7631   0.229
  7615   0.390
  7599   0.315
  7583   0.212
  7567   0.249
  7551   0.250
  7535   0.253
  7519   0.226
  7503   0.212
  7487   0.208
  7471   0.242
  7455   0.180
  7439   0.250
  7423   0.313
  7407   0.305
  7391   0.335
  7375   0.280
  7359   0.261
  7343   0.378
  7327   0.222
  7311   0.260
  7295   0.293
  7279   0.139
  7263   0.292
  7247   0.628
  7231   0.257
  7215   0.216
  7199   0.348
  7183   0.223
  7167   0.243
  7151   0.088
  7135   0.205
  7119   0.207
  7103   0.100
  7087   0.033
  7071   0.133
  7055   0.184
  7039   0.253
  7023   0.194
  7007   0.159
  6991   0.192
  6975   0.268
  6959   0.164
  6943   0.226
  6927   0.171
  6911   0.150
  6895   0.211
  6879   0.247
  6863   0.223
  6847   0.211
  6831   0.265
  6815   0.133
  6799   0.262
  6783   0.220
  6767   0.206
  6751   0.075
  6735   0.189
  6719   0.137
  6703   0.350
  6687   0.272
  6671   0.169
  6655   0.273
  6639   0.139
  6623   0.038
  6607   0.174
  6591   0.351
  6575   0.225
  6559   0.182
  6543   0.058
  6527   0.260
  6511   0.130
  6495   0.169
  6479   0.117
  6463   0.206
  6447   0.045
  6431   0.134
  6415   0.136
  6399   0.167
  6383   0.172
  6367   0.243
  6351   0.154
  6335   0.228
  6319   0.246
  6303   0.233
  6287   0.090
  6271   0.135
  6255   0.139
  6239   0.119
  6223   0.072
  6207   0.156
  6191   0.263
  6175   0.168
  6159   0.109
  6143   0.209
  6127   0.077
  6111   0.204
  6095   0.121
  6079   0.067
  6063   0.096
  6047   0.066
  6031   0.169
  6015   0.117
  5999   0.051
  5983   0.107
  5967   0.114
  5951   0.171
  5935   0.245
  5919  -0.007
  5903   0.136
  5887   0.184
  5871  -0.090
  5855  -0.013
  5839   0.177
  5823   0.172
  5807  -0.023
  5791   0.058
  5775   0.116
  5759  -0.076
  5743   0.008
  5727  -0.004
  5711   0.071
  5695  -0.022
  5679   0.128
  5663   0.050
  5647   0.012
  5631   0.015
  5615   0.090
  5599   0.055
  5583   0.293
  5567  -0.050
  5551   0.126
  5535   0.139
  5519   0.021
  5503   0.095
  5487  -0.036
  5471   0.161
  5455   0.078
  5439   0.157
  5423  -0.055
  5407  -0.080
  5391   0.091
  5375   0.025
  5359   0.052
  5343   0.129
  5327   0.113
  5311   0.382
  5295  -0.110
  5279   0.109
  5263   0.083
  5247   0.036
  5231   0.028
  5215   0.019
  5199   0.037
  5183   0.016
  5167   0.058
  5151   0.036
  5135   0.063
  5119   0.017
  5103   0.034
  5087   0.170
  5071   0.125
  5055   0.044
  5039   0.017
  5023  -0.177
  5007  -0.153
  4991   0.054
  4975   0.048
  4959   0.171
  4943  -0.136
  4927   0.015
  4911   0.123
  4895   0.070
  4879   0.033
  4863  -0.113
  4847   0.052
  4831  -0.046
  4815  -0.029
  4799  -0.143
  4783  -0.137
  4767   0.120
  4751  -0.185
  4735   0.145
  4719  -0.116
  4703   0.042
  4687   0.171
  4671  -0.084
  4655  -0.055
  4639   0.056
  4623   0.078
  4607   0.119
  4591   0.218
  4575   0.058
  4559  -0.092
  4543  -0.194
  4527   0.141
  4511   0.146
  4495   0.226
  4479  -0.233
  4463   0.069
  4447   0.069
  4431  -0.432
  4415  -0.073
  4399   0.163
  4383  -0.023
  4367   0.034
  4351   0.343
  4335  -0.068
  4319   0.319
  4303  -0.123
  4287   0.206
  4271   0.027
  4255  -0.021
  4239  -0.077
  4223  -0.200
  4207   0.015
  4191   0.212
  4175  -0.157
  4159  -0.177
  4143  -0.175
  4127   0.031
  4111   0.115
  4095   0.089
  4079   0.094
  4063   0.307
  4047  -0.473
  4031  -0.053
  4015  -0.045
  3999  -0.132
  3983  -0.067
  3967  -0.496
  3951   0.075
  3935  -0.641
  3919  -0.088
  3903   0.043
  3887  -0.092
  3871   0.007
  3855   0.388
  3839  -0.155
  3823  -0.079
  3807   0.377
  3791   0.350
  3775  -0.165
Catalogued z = 0.80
